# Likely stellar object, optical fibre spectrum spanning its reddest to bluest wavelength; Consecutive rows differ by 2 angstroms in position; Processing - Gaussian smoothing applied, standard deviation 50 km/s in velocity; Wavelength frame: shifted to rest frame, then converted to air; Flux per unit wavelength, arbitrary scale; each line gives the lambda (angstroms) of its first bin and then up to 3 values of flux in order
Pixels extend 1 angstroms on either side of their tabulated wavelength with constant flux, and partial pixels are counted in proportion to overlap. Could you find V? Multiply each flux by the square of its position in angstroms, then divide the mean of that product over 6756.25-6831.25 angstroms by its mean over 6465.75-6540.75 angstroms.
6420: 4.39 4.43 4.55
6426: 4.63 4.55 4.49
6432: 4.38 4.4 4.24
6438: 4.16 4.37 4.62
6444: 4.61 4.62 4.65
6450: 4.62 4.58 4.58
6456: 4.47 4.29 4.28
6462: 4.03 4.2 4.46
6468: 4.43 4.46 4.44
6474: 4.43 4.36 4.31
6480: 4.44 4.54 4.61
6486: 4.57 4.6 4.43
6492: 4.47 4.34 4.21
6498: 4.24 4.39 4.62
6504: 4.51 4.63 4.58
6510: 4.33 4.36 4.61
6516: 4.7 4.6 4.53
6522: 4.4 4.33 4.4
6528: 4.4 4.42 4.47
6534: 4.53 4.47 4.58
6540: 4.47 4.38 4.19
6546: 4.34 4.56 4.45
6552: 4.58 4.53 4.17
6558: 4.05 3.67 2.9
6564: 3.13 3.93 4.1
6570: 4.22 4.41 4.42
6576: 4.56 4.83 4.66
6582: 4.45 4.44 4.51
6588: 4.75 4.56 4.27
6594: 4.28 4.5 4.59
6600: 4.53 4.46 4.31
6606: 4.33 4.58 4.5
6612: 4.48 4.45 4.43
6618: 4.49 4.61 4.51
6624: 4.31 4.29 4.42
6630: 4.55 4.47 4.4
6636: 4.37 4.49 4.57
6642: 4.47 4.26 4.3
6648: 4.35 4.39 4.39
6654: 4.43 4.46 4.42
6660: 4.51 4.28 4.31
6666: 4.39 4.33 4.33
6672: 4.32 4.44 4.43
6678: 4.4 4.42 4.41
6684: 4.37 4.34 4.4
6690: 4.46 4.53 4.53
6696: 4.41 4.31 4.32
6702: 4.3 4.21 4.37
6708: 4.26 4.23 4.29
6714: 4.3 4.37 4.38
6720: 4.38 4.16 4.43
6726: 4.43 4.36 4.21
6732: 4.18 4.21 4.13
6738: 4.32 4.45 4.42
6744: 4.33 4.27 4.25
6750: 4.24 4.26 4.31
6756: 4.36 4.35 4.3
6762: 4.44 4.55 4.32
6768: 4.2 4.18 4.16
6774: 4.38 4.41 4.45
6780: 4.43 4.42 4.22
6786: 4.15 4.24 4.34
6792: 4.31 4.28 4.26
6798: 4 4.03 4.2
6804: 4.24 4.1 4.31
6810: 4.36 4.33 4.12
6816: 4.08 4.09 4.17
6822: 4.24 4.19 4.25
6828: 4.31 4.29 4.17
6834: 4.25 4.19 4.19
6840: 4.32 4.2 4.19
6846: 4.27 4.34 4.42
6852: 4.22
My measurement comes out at 1.04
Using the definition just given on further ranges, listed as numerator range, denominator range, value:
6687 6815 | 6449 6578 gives 1.06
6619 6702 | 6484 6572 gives 1.06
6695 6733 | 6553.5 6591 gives 1.07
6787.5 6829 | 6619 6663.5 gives 1.00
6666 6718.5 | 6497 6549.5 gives 1.03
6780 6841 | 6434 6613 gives 1.05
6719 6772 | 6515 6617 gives 1.04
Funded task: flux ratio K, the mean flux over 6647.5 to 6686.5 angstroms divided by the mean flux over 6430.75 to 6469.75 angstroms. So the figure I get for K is 0.99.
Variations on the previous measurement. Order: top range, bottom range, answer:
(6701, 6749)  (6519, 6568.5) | 1.01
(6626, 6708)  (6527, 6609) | 1.01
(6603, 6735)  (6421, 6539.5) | 0.98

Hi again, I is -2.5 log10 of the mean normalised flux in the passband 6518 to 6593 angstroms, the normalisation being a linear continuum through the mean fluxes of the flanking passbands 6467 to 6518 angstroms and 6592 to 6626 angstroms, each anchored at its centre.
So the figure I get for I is 0.03 mag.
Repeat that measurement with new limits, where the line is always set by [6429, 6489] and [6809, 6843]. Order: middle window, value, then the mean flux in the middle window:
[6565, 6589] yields -0.017 mag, 4.44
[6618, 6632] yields -0.027 mag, 4.45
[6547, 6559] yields -0.001 mag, 4.39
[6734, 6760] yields -0.009 mag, 4.3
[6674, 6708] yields -0.021 mag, 4.39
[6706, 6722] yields -0.005 mag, 4.31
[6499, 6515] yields -0.022 mag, 4.5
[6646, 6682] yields -0.017 mag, 4.39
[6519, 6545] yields -0.008 mag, 4.43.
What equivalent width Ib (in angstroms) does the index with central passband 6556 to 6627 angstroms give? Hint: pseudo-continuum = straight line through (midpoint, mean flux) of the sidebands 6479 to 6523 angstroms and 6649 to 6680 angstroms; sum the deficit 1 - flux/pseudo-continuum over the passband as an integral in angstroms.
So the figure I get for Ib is 1.7 angstroms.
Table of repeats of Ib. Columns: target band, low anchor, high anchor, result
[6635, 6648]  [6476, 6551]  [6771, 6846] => -0.12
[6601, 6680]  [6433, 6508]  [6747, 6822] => -1.28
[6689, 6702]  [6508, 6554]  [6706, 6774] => -0.23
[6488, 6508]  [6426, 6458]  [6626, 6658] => 0.11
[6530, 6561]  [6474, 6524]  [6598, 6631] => 0.70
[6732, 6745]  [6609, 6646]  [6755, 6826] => 0.06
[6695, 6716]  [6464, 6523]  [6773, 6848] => 0.07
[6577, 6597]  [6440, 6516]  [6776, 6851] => -0.62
